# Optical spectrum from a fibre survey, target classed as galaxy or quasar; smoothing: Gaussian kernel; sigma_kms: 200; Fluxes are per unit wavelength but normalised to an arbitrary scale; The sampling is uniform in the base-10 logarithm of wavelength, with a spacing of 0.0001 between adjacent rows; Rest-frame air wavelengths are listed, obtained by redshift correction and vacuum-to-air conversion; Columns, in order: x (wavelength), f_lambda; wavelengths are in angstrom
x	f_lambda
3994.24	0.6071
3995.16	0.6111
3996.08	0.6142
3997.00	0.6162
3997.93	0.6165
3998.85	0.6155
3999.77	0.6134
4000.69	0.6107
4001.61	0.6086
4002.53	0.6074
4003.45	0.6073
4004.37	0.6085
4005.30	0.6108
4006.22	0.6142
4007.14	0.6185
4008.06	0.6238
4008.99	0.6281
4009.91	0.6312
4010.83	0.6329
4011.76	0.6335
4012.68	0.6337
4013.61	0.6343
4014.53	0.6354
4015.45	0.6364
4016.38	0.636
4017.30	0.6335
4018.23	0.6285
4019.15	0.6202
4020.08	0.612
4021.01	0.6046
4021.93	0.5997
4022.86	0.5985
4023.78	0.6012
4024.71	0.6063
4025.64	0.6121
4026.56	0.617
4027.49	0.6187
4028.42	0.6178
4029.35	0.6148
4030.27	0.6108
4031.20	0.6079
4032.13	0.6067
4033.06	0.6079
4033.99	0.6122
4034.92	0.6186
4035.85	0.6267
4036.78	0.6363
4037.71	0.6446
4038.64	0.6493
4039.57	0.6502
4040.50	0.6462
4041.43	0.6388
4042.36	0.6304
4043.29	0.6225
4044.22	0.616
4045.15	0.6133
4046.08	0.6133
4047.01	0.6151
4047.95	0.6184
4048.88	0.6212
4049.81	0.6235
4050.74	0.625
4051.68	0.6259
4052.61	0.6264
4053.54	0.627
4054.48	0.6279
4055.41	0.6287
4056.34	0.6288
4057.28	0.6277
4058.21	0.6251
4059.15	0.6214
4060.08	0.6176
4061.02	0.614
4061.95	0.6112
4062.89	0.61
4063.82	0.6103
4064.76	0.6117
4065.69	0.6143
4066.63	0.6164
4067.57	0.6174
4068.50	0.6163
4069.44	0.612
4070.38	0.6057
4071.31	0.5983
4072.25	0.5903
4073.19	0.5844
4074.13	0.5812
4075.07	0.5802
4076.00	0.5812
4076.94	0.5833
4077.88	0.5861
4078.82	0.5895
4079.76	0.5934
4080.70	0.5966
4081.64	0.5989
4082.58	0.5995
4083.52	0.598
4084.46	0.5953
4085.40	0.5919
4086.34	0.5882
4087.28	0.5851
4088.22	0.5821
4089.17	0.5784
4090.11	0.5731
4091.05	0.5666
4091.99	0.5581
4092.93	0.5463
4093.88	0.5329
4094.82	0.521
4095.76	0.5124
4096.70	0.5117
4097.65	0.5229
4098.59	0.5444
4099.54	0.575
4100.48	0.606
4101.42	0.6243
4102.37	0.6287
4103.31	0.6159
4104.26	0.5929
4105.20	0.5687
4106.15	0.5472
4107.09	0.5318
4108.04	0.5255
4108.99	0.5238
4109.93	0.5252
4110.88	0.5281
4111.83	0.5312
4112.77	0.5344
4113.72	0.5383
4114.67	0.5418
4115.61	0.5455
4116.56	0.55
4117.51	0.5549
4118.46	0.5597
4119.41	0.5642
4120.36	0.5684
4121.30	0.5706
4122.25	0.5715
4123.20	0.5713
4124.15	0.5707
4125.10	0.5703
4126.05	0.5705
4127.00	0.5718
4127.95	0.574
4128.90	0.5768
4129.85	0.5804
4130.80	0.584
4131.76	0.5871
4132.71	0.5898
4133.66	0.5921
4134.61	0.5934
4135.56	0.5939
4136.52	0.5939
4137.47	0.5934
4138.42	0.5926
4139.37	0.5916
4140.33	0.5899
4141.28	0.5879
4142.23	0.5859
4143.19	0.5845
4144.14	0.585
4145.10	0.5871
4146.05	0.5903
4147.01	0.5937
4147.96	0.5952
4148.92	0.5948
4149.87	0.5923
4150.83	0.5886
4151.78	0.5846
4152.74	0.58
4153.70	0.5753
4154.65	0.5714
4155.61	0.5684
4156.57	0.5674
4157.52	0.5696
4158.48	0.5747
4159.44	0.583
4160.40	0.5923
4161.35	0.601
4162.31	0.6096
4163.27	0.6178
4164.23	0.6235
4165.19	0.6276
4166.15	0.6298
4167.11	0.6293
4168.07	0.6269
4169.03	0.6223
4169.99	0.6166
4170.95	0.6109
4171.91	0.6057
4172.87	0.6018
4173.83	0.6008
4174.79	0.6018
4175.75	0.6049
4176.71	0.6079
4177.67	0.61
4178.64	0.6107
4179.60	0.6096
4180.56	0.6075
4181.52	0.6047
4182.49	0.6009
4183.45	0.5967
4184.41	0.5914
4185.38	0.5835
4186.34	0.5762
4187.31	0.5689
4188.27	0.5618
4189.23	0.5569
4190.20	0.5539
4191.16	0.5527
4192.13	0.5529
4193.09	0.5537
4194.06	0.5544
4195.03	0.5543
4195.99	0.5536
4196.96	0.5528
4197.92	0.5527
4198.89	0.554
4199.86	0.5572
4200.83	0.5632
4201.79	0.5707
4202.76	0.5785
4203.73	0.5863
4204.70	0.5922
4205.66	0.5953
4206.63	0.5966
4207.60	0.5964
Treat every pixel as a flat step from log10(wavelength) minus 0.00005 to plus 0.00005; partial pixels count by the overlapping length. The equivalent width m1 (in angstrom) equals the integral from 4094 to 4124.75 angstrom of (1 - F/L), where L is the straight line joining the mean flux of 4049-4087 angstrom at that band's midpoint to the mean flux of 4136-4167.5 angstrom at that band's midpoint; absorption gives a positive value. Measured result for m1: 2.28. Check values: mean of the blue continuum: 0.607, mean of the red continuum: 0.592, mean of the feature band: 0.555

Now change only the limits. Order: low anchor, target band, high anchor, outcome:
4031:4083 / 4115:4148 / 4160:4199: 1.2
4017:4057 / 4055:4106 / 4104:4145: 0.4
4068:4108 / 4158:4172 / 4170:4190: -0.4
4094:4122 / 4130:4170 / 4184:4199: -2.6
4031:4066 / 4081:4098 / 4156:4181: 1.4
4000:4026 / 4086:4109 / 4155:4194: 1.6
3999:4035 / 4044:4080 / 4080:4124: -1.3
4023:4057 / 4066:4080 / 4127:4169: 0.4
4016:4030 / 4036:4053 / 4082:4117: -0.8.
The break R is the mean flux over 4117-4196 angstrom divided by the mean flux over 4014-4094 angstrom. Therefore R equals 0.96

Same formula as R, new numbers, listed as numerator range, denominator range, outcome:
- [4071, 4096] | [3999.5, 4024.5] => 0.93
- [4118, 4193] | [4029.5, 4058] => 0.94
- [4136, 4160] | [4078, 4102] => 1.02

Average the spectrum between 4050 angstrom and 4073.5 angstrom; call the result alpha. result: 0.616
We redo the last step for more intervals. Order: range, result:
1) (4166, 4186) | 0.608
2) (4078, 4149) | 0.572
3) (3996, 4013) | 0.618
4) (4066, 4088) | 0.595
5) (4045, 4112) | 0.589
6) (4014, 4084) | 0.615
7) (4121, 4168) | 0.589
